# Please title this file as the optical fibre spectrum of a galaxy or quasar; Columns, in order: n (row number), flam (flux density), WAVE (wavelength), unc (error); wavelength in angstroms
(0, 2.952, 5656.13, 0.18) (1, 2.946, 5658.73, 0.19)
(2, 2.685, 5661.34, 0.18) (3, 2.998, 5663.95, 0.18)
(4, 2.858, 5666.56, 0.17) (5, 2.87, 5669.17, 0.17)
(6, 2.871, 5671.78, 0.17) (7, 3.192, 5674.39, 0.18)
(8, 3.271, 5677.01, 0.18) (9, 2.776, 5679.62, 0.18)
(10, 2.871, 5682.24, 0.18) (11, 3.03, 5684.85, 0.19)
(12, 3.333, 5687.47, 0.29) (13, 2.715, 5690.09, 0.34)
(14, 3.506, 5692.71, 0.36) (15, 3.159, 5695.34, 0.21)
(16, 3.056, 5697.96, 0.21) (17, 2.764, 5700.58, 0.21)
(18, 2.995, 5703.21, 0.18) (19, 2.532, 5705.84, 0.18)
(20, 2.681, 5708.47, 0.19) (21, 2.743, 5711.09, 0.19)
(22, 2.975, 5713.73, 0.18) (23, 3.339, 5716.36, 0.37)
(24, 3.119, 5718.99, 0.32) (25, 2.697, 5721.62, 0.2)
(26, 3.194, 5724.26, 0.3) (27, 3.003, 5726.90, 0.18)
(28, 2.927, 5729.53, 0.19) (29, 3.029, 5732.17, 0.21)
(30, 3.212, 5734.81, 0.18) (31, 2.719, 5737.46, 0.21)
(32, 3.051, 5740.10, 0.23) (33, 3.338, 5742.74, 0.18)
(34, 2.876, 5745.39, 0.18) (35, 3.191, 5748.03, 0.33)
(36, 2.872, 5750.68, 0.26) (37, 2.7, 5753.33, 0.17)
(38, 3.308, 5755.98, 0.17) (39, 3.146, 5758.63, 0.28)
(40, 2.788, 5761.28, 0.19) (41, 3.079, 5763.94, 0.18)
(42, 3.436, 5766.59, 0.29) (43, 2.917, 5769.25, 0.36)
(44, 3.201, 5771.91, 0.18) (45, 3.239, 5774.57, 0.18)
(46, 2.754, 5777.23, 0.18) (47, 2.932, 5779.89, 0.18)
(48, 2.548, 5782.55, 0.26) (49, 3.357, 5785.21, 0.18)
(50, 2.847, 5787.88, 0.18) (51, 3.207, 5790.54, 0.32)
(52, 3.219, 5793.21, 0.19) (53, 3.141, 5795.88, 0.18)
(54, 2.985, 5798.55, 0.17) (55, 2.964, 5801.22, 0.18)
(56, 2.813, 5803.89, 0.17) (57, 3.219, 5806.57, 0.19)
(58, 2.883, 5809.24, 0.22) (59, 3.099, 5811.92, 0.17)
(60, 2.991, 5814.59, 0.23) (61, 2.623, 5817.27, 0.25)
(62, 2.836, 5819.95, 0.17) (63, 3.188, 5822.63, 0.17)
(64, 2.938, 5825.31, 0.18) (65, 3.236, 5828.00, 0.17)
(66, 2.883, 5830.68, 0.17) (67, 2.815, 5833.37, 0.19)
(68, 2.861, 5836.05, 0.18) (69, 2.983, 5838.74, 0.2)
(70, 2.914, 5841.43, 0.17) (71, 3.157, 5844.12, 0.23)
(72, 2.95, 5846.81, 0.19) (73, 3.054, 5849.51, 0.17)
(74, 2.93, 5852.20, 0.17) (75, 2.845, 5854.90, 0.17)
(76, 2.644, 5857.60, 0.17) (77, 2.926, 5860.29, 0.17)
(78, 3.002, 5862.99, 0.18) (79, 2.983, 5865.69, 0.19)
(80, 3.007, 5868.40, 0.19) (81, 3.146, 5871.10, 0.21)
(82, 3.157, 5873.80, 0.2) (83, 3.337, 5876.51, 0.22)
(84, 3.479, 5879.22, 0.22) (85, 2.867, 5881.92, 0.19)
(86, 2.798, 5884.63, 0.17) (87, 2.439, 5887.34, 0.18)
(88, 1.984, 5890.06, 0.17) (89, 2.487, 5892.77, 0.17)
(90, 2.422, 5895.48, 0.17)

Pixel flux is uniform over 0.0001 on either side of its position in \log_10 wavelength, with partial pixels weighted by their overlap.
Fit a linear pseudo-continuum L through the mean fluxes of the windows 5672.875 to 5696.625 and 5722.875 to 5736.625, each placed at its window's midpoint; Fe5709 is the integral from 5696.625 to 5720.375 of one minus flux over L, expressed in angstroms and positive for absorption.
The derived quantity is 1.3 angstroms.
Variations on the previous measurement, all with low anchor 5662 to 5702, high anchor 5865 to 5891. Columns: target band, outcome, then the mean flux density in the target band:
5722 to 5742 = -0.14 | 3.01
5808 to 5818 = 0.14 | 2.92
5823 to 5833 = -0.21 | 3.01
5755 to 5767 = -0.58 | 3.13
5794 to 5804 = -0.15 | 3.01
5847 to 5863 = 0.25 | 2.89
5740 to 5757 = -0.33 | 3.04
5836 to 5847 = -0.16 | 2.99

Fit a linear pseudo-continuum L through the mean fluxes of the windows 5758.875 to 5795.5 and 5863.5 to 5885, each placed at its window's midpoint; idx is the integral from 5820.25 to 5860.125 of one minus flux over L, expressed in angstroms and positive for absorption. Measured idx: 1.7 angstroms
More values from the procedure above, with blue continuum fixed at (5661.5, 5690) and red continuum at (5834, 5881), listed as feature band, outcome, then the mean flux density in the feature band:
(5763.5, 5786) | -0.3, 3.04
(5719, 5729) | 0.0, 2.98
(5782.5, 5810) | -0.3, 3.04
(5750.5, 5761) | 0.0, 3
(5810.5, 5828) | 0.2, 2.97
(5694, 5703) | 0.0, 2.99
